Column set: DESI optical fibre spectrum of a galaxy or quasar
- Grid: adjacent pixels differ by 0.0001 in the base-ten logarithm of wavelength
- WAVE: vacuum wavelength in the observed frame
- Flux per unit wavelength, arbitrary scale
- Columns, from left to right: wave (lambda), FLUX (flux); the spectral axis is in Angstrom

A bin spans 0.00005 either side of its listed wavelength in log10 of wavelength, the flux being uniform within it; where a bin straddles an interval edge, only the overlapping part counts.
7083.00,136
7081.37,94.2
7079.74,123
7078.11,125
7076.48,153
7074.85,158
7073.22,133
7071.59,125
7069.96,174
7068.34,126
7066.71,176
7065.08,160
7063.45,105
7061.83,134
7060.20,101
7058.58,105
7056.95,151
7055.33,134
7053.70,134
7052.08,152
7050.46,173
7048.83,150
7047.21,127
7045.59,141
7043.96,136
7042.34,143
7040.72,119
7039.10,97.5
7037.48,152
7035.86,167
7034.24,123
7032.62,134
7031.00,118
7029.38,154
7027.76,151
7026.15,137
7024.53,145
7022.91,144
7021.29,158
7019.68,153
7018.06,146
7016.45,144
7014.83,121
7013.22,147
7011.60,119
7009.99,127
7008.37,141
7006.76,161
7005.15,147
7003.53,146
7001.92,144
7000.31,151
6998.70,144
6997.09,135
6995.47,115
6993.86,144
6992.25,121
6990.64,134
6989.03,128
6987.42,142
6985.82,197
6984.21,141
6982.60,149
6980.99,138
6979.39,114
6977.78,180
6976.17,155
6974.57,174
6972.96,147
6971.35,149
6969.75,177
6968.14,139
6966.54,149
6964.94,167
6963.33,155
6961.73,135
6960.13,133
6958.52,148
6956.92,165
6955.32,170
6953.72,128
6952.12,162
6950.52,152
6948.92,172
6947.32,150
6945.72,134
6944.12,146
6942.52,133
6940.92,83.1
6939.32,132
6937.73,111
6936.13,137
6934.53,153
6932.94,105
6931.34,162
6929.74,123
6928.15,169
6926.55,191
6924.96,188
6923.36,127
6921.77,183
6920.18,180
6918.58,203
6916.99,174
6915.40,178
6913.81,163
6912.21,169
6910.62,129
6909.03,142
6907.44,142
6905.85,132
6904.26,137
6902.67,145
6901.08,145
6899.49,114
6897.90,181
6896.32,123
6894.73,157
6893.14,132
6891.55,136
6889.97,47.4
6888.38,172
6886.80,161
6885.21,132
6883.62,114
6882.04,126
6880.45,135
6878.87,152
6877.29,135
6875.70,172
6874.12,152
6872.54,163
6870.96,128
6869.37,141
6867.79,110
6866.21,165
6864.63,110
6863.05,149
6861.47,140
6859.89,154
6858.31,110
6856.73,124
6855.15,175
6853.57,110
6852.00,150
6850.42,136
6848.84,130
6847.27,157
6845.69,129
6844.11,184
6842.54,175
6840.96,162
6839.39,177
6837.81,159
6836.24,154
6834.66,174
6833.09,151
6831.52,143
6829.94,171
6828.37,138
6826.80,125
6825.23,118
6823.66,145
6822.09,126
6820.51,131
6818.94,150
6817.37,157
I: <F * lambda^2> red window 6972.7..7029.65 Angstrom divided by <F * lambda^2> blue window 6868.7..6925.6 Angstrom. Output 1.0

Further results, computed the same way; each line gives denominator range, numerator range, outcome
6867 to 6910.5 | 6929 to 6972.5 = 1.06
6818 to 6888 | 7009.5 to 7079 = 1.02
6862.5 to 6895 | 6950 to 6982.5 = 1.13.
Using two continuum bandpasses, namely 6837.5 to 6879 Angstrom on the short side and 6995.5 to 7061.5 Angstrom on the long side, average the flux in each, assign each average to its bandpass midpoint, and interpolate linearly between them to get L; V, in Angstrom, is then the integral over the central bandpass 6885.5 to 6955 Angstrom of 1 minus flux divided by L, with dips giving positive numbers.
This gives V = -1.6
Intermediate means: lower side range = 146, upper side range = 139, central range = 147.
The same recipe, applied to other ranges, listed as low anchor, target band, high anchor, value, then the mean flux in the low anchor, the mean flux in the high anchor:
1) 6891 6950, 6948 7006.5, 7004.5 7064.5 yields -2.31 Angstrom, 148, 138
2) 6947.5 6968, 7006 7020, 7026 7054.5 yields 0.43 Angstrom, 153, 139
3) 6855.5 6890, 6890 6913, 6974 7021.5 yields 0.17 Angstrom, 138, 144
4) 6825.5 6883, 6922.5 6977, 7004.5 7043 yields -2.09 Angstrom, 146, 139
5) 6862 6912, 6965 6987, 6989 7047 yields -2.58 Angstrom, 138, 139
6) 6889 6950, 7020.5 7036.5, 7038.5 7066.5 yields -0.76 Angstrom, 146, 134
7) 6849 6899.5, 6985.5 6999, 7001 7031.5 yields 0.38 Angstrom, 138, 143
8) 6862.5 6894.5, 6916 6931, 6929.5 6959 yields -3.37 Angstrom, 137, 141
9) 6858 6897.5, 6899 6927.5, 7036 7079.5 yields -4.32 Angstrom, 137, 138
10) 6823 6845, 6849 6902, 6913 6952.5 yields 5.59 Angstrom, 155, 152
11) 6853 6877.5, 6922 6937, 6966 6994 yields -0.68 Angstrom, 140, 149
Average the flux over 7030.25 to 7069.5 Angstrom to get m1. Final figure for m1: 136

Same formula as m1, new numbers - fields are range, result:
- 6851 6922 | 144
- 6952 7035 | 145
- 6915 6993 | 151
